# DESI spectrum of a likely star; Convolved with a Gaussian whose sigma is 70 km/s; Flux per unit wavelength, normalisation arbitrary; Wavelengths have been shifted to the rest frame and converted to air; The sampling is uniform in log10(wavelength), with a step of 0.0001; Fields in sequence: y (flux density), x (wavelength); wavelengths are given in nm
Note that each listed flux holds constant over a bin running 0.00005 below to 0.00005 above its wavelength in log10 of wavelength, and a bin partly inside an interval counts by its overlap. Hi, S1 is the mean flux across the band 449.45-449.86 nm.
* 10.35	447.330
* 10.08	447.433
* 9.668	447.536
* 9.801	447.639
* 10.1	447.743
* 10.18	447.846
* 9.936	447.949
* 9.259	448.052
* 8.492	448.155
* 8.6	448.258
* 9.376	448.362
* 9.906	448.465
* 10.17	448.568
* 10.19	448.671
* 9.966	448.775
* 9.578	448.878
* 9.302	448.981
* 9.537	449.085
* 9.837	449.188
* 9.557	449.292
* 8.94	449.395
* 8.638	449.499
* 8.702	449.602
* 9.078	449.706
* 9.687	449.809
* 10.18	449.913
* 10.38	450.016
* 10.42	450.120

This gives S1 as 9.04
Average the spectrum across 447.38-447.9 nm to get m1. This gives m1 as 9.96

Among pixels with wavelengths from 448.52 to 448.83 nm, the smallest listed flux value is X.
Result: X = 9.966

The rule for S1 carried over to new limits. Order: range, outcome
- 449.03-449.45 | 9.44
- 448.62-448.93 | 9.91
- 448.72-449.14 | 9.6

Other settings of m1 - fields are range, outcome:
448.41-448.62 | 10.1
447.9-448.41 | 9.12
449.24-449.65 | 8.97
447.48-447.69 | 9.75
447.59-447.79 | 9.9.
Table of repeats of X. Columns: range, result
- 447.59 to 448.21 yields 8.492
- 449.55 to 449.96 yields 8.702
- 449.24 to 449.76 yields 8.638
